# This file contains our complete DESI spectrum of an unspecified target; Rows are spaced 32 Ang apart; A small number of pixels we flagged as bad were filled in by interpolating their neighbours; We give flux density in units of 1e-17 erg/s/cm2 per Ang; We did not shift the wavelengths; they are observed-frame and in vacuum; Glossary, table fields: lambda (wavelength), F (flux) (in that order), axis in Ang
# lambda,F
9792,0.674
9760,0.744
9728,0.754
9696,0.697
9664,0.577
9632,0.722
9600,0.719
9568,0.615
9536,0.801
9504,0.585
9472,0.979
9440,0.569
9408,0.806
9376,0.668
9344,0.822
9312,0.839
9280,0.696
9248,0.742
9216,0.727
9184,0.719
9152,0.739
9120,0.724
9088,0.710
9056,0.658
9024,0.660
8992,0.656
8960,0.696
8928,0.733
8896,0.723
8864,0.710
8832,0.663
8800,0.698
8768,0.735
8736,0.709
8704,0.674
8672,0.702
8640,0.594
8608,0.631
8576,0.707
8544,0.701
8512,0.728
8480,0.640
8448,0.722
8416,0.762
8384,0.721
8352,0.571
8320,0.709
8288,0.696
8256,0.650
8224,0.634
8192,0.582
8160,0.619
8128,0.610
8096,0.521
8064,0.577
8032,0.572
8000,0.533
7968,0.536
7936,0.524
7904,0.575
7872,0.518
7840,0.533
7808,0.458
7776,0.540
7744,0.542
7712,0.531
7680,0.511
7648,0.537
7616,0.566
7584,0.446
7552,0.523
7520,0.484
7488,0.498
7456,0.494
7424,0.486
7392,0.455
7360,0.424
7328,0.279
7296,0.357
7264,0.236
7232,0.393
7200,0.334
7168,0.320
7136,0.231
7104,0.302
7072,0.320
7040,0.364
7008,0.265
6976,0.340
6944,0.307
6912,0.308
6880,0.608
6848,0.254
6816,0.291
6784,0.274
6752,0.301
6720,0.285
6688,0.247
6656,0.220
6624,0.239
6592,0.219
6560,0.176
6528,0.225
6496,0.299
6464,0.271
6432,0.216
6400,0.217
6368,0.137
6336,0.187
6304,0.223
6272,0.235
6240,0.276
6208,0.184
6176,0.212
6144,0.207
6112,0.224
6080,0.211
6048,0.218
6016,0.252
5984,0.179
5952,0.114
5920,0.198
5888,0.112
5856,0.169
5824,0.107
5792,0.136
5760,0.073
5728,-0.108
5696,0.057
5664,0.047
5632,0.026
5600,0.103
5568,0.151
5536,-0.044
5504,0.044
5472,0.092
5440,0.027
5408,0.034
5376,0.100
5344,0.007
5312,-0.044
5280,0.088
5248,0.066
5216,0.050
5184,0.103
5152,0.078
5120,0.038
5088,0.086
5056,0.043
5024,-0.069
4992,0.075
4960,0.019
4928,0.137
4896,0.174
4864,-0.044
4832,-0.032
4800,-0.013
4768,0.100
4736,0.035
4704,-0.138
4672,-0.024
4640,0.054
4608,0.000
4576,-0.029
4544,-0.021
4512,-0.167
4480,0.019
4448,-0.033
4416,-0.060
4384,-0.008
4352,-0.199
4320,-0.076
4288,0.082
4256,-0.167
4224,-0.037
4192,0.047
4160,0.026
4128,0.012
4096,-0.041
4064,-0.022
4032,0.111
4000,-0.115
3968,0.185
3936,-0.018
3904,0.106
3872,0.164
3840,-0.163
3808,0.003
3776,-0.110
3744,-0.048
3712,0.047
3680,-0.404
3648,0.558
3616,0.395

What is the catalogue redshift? 0.847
